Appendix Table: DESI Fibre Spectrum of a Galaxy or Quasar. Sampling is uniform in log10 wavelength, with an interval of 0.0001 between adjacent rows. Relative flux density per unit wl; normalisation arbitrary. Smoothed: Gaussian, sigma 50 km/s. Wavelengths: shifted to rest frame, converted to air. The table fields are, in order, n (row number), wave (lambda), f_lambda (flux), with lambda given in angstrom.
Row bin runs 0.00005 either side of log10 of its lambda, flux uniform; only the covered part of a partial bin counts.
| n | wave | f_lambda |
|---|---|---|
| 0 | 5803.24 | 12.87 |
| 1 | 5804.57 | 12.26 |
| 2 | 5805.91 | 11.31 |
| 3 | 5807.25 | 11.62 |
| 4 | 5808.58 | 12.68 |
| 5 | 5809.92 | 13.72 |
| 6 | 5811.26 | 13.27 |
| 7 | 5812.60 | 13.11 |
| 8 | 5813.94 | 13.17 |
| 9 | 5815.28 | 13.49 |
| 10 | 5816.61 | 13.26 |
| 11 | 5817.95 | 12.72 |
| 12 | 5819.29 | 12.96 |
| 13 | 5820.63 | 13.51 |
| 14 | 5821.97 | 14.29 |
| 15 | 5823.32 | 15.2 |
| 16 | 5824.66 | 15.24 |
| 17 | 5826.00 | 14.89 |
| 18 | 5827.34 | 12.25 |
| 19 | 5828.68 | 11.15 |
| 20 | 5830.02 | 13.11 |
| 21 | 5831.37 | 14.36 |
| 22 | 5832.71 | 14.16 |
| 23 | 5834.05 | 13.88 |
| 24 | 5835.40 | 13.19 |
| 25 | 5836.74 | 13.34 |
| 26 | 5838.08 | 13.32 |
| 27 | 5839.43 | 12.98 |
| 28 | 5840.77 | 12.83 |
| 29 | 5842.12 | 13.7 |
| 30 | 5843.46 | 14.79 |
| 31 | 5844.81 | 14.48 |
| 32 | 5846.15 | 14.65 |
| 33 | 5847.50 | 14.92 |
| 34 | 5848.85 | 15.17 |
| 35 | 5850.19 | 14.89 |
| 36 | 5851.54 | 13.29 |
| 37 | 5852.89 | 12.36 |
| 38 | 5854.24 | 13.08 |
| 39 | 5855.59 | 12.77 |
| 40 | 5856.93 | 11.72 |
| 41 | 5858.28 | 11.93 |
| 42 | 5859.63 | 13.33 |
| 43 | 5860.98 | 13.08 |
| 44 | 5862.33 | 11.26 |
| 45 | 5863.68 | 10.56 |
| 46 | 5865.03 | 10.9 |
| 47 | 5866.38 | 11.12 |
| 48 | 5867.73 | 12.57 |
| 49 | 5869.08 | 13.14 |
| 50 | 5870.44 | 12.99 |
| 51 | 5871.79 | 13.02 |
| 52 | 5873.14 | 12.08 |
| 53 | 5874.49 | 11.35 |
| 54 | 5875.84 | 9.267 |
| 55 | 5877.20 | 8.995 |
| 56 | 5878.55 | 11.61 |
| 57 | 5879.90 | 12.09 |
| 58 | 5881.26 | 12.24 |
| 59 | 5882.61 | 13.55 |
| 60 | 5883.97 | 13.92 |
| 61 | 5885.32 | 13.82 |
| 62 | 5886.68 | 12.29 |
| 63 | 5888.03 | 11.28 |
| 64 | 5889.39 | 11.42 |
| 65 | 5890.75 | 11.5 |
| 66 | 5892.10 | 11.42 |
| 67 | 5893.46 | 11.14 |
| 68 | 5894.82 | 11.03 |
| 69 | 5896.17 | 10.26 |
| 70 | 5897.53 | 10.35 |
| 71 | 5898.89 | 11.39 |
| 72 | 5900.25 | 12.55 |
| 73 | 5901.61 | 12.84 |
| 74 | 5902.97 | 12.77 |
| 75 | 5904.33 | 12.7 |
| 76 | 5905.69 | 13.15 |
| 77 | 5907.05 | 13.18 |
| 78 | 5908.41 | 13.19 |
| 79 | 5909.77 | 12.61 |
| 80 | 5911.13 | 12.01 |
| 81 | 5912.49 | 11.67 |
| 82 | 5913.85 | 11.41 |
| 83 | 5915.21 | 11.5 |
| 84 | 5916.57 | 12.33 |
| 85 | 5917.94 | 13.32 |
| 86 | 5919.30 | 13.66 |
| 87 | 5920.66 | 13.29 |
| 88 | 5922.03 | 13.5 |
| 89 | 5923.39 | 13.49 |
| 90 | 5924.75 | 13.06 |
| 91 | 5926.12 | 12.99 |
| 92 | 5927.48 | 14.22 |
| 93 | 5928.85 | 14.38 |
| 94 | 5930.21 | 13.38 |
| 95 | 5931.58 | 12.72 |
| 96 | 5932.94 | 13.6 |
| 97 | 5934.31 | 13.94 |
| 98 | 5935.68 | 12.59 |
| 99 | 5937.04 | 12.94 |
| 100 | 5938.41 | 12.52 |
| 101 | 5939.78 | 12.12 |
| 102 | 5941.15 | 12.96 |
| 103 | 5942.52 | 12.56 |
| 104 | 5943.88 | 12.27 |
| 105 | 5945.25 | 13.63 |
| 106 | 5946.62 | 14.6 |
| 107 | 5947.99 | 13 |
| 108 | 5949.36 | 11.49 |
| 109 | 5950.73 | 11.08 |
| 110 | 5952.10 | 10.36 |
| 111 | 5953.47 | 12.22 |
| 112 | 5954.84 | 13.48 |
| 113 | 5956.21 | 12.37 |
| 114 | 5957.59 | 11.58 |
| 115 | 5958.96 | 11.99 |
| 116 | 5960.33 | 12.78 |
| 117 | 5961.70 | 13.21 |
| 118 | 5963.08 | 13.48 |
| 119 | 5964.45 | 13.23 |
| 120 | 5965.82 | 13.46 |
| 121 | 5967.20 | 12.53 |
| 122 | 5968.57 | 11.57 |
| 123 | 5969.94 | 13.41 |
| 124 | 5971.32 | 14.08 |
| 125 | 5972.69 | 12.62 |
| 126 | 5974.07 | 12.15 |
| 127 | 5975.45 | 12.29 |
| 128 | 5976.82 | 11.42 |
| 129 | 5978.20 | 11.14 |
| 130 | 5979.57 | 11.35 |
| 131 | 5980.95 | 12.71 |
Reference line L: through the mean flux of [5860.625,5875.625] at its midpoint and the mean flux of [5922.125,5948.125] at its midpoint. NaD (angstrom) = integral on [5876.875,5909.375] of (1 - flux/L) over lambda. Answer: 0.9 angstrom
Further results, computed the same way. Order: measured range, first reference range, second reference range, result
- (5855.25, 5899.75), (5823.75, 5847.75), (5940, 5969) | 5.1 angstrom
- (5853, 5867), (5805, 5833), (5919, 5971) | 1.2 angstrom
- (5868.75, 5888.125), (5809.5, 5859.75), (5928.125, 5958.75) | 1.6 angstrom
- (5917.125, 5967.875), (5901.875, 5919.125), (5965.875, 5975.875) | -1.2 angstrom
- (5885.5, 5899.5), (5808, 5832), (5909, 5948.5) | 2.0 angstrom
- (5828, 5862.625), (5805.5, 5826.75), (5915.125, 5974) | -0.3 angstrom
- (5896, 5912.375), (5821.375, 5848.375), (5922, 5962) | 1.1 angstrom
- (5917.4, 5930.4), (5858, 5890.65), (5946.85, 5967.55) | -1.3 angstrom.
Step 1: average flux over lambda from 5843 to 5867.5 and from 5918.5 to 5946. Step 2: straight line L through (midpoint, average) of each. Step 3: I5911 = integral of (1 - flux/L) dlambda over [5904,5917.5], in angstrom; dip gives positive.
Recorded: 0.8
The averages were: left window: 13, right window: 13.2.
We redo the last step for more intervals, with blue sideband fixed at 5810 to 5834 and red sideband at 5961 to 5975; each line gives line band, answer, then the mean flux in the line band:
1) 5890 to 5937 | 2.17 angstrom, 12.6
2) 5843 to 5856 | -0.59 angstrom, 14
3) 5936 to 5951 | 0.42 angstrom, 12.7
